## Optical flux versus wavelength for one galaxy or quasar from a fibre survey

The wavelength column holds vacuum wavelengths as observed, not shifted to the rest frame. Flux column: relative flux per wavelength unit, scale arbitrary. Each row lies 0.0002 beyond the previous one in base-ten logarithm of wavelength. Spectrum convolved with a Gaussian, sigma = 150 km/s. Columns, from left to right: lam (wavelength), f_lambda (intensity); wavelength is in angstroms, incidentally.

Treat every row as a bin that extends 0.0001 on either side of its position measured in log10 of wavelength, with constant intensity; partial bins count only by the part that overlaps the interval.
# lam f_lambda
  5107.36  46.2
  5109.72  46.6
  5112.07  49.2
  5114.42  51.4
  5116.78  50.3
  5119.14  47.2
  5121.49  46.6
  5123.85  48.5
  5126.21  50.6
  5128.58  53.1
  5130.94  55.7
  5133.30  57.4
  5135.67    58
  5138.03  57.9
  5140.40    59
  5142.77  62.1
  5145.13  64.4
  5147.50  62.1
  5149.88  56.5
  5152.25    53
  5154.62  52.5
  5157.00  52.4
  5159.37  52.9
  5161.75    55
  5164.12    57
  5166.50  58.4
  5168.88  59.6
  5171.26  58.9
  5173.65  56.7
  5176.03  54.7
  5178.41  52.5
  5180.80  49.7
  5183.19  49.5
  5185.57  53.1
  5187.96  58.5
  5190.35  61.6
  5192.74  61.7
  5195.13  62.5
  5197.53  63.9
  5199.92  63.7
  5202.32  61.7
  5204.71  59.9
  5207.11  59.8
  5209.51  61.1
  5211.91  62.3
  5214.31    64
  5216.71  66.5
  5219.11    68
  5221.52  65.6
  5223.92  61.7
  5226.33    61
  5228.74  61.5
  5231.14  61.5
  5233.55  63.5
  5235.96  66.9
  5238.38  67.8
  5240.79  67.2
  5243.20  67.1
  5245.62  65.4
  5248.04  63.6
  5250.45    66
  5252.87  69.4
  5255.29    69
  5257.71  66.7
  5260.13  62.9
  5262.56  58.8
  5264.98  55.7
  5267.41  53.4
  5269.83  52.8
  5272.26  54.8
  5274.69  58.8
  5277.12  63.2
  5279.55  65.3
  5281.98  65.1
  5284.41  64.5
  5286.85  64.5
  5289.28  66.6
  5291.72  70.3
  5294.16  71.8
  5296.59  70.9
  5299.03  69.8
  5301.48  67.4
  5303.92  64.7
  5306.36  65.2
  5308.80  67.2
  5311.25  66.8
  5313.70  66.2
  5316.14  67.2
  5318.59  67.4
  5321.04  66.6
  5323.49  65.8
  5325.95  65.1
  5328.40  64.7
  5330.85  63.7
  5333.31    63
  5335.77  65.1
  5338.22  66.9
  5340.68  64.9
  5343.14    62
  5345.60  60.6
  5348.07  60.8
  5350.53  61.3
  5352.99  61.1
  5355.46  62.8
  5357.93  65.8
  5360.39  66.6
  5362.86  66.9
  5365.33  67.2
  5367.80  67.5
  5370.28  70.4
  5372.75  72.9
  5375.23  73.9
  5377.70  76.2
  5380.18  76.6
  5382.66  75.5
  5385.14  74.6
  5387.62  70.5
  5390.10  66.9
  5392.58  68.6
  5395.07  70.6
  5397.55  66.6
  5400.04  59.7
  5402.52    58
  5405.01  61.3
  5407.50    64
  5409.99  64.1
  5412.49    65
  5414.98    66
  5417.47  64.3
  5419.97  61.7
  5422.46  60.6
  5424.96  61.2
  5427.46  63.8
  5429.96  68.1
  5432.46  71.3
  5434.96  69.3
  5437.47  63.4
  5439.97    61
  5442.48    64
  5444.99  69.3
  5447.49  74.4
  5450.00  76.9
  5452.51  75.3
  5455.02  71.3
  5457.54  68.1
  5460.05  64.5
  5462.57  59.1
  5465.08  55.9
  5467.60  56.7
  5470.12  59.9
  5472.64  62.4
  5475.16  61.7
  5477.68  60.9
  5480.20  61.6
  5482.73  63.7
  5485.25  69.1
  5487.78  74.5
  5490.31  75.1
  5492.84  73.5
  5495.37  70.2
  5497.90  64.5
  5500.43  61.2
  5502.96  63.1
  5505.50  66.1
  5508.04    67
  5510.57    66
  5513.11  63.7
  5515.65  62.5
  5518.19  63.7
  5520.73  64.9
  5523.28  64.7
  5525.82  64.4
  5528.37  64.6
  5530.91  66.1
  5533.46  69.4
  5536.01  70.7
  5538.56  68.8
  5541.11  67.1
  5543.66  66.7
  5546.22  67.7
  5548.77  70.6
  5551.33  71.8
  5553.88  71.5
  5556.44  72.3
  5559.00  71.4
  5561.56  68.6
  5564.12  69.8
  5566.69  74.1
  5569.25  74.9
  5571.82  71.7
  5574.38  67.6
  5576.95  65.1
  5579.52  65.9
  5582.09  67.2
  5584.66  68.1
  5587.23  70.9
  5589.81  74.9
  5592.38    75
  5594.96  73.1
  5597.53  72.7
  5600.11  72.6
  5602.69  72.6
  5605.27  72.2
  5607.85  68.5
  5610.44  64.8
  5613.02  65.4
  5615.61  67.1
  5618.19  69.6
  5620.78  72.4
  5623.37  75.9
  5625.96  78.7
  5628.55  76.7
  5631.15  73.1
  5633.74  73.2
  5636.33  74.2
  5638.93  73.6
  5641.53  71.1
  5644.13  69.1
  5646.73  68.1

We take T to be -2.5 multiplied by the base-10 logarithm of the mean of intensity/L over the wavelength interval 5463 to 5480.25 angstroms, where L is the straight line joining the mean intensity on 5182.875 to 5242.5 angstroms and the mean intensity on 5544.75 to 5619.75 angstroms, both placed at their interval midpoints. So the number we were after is 0.14 mag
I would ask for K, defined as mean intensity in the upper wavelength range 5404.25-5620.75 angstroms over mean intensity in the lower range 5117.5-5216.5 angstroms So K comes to 1.2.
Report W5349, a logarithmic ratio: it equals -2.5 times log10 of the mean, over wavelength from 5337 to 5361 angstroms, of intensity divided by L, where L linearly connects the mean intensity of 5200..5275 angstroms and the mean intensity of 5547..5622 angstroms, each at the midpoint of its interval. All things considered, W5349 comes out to 0.03 mag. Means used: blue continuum 62.8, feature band 63.2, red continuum 70.4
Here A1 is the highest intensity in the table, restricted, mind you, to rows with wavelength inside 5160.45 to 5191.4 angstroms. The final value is 61.6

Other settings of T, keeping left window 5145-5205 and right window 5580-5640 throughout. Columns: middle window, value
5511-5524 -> 0.08 mag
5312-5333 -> -0.06 mag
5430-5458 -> -0.05 mag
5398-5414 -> 0.05 mag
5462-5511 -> 0.05 mag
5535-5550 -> 0.01 mag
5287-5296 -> -0.13 mag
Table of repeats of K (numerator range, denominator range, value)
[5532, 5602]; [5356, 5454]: 1.04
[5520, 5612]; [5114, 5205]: 1.24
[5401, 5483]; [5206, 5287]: 1.02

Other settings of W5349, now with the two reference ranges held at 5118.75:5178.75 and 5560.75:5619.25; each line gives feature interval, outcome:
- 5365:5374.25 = -0.11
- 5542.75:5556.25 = -0.02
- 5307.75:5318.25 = -0.10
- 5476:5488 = 0.02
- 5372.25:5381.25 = -0.19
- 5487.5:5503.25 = -0.03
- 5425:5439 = -0.03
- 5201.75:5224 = -0.10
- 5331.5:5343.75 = -0.05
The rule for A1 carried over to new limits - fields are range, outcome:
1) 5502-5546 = 70.7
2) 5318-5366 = 67.4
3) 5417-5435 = 71.3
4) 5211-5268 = 69.4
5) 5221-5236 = 66.9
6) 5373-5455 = 76.9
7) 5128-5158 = 64.4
